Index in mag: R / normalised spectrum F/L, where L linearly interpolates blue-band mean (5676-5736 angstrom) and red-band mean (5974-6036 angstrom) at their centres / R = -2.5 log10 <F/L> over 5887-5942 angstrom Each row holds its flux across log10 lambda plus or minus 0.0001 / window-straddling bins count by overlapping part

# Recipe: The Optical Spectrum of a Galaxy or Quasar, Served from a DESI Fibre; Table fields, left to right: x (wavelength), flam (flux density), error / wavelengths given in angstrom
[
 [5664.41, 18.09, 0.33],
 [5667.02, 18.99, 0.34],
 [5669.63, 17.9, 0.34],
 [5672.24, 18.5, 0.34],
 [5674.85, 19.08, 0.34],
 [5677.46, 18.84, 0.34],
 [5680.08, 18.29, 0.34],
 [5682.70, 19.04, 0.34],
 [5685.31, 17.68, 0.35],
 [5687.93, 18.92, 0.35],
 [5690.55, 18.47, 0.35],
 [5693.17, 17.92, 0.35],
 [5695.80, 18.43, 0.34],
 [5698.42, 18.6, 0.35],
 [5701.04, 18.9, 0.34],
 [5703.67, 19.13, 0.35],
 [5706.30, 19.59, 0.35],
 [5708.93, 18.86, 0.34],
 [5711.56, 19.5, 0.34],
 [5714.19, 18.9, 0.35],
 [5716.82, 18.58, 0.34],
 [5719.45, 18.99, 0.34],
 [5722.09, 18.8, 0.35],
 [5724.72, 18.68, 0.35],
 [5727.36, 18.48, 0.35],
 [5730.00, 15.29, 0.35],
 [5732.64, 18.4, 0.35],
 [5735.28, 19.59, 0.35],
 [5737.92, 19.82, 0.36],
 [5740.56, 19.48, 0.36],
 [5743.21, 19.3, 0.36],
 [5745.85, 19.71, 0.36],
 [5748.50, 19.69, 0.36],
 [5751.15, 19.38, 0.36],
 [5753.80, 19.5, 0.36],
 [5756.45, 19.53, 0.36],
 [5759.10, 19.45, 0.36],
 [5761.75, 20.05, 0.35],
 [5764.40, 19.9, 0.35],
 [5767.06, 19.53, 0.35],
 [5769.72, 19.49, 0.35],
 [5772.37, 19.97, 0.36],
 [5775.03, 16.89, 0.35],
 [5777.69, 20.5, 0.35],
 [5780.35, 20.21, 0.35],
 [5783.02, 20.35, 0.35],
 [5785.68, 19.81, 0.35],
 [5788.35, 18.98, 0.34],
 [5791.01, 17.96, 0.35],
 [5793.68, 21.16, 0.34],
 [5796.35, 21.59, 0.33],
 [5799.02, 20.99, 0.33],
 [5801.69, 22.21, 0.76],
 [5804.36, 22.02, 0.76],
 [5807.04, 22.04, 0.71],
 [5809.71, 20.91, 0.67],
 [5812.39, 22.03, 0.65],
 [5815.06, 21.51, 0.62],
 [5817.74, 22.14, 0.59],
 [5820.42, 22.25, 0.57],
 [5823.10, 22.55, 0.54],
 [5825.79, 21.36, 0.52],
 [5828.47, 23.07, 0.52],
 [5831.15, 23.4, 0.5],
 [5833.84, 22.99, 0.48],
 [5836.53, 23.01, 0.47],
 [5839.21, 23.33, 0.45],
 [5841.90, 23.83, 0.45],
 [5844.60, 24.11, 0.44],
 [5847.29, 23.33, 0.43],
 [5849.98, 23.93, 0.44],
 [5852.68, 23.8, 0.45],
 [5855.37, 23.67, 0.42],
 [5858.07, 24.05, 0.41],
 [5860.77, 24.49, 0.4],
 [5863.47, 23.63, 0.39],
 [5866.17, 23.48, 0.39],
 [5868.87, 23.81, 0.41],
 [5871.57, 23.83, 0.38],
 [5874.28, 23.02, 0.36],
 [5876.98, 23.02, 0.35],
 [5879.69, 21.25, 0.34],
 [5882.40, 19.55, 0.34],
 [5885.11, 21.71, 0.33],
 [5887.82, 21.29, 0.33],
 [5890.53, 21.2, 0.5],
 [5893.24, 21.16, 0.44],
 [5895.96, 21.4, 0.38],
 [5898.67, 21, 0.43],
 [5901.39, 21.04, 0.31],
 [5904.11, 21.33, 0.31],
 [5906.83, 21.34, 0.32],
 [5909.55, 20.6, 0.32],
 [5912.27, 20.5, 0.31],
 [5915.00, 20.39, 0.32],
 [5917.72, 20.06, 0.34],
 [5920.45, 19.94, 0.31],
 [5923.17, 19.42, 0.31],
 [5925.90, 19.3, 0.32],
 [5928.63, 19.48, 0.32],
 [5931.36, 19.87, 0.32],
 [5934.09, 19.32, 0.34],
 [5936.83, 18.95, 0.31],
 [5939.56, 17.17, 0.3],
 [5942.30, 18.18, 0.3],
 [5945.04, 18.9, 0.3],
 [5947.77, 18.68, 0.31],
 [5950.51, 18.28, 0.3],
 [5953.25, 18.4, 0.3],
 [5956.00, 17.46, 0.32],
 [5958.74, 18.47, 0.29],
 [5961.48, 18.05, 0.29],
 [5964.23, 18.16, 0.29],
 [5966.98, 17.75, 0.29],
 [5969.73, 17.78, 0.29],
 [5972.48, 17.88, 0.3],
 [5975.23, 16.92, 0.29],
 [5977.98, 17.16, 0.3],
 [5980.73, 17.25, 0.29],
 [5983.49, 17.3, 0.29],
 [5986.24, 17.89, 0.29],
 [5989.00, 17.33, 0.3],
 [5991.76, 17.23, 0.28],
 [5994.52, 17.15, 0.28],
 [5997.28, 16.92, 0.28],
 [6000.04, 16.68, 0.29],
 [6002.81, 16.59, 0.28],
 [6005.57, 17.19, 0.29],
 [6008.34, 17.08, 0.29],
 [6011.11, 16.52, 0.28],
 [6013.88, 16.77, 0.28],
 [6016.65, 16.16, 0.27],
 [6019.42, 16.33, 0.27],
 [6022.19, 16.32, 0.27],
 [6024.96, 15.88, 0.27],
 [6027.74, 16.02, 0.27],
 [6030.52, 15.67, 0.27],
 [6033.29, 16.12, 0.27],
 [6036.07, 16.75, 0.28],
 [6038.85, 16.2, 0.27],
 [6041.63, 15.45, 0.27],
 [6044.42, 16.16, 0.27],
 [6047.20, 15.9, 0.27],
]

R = -0.17 mag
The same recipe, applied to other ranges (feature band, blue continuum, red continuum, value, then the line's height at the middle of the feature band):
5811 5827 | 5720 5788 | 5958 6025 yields -0.18 mag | 18.7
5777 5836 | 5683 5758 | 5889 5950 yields -0.11 mag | 19.3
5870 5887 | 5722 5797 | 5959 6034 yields -0.21 mag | 18.2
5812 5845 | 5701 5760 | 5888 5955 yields -0.17 mag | 19.4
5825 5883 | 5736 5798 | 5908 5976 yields -0.20 mag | 19.2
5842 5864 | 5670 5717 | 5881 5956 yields -0.22 mag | 19.6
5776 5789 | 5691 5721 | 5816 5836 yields 0.07 mag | 21.2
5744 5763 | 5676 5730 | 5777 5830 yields 0.02 mag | 19.9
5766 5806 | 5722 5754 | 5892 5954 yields -0.05 mag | 19.1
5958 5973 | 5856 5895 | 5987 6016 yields 0.03 mag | 18.5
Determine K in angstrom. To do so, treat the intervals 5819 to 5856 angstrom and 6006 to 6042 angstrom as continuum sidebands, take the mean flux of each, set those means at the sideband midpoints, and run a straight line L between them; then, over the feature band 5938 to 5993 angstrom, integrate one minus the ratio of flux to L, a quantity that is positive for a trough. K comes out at 1.9 angstrom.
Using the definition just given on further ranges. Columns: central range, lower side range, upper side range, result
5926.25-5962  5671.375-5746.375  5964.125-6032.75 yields -2.74 angstrom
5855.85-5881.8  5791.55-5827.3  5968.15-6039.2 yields -3.98 angstrom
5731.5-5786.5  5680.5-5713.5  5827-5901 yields 1.88 angstrom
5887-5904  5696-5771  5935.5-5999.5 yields -2.81 angstrom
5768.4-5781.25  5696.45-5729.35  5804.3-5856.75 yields 0.94 angstrom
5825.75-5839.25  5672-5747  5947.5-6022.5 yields -3.61 angstrom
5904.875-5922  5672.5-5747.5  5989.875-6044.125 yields -3.22 angstrom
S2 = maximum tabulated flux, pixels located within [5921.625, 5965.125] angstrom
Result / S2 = 19.87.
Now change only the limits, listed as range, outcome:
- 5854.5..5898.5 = 24.49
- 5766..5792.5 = 20.5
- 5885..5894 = 21.71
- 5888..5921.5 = 21.4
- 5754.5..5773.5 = 20.05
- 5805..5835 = 23.4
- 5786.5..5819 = 22.21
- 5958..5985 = 18.47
